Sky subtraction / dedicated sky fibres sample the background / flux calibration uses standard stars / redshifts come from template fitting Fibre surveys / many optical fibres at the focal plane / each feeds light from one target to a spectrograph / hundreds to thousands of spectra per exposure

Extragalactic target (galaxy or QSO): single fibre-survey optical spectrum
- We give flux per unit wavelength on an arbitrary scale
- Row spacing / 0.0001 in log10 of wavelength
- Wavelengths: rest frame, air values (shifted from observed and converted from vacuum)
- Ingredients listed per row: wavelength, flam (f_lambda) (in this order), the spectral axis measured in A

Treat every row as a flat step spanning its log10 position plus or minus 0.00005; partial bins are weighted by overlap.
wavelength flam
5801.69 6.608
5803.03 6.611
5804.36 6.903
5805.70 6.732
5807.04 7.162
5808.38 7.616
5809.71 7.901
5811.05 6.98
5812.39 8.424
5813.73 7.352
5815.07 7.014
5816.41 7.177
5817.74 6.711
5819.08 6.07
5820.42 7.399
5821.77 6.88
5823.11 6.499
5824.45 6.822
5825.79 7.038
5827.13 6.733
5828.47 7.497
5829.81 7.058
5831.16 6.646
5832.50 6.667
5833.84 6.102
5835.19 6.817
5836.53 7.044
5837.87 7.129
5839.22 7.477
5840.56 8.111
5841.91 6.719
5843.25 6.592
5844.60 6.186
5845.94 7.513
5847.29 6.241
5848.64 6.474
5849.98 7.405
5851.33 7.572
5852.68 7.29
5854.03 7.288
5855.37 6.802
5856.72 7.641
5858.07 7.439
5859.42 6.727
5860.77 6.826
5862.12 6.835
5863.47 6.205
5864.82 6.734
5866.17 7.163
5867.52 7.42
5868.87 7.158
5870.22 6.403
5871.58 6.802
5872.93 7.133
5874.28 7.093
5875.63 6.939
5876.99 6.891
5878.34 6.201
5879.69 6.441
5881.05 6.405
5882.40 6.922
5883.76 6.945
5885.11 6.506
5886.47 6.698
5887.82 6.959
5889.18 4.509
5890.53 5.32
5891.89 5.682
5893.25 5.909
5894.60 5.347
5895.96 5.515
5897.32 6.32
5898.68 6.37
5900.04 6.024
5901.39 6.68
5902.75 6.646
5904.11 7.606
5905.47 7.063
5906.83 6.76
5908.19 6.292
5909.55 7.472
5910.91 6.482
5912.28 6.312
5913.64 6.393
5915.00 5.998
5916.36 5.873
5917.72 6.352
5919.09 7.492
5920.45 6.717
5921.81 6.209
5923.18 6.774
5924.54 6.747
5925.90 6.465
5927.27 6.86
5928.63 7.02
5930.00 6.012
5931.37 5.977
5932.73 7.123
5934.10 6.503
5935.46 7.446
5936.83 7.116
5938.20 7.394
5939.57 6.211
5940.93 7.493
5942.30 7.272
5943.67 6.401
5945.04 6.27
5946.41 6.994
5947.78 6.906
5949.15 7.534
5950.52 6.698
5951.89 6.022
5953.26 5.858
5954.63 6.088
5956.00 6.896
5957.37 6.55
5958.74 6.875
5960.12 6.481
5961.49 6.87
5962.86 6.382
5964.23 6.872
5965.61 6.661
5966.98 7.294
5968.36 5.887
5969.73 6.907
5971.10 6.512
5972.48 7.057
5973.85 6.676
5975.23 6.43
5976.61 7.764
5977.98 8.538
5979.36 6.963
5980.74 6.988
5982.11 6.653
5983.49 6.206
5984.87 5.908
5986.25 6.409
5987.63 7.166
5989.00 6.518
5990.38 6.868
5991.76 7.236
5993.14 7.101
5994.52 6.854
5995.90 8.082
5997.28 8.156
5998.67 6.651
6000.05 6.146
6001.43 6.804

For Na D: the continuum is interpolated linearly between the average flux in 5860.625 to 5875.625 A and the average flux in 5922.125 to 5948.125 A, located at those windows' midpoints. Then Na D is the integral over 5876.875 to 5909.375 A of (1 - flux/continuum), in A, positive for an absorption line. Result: 2.4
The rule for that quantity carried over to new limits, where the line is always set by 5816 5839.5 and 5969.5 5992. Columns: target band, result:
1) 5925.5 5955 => 0.6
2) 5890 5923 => 2.3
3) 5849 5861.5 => -0.6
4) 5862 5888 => 0.3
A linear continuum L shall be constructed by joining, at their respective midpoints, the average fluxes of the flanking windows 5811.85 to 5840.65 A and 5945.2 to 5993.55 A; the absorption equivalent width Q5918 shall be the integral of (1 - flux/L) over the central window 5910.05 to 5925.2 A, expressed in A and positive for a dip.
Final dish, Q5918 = 0.8 A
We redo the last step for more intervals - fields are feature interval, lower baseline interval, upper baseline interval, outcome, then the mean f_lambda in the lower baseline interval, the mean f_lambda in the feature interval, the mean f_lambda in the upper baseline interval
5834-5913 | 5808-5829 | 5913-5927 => 1.01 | 7.12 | 6.71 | 6.51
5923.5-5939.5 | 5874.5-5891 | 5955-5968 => -0.37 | 6.43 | 6.76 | 6.72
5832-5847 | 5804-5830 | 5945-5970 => 0.21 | 7.1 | 6.93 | 6.64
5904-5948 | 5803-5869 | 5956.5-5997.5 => 1.38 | 7.02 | 6.71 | 6.88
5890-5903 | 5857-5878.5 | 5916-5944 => 1.64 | 6.9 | 5.97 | 6.75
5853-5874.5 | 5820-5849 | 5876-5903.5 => -1.46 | 6.89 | 6.98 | 6.23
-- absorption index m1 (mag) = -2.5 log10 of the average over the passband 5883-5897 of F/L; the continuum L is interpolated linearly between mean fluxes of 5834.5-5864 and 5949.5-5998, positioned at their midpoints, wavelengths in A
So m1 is 0.169 mag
